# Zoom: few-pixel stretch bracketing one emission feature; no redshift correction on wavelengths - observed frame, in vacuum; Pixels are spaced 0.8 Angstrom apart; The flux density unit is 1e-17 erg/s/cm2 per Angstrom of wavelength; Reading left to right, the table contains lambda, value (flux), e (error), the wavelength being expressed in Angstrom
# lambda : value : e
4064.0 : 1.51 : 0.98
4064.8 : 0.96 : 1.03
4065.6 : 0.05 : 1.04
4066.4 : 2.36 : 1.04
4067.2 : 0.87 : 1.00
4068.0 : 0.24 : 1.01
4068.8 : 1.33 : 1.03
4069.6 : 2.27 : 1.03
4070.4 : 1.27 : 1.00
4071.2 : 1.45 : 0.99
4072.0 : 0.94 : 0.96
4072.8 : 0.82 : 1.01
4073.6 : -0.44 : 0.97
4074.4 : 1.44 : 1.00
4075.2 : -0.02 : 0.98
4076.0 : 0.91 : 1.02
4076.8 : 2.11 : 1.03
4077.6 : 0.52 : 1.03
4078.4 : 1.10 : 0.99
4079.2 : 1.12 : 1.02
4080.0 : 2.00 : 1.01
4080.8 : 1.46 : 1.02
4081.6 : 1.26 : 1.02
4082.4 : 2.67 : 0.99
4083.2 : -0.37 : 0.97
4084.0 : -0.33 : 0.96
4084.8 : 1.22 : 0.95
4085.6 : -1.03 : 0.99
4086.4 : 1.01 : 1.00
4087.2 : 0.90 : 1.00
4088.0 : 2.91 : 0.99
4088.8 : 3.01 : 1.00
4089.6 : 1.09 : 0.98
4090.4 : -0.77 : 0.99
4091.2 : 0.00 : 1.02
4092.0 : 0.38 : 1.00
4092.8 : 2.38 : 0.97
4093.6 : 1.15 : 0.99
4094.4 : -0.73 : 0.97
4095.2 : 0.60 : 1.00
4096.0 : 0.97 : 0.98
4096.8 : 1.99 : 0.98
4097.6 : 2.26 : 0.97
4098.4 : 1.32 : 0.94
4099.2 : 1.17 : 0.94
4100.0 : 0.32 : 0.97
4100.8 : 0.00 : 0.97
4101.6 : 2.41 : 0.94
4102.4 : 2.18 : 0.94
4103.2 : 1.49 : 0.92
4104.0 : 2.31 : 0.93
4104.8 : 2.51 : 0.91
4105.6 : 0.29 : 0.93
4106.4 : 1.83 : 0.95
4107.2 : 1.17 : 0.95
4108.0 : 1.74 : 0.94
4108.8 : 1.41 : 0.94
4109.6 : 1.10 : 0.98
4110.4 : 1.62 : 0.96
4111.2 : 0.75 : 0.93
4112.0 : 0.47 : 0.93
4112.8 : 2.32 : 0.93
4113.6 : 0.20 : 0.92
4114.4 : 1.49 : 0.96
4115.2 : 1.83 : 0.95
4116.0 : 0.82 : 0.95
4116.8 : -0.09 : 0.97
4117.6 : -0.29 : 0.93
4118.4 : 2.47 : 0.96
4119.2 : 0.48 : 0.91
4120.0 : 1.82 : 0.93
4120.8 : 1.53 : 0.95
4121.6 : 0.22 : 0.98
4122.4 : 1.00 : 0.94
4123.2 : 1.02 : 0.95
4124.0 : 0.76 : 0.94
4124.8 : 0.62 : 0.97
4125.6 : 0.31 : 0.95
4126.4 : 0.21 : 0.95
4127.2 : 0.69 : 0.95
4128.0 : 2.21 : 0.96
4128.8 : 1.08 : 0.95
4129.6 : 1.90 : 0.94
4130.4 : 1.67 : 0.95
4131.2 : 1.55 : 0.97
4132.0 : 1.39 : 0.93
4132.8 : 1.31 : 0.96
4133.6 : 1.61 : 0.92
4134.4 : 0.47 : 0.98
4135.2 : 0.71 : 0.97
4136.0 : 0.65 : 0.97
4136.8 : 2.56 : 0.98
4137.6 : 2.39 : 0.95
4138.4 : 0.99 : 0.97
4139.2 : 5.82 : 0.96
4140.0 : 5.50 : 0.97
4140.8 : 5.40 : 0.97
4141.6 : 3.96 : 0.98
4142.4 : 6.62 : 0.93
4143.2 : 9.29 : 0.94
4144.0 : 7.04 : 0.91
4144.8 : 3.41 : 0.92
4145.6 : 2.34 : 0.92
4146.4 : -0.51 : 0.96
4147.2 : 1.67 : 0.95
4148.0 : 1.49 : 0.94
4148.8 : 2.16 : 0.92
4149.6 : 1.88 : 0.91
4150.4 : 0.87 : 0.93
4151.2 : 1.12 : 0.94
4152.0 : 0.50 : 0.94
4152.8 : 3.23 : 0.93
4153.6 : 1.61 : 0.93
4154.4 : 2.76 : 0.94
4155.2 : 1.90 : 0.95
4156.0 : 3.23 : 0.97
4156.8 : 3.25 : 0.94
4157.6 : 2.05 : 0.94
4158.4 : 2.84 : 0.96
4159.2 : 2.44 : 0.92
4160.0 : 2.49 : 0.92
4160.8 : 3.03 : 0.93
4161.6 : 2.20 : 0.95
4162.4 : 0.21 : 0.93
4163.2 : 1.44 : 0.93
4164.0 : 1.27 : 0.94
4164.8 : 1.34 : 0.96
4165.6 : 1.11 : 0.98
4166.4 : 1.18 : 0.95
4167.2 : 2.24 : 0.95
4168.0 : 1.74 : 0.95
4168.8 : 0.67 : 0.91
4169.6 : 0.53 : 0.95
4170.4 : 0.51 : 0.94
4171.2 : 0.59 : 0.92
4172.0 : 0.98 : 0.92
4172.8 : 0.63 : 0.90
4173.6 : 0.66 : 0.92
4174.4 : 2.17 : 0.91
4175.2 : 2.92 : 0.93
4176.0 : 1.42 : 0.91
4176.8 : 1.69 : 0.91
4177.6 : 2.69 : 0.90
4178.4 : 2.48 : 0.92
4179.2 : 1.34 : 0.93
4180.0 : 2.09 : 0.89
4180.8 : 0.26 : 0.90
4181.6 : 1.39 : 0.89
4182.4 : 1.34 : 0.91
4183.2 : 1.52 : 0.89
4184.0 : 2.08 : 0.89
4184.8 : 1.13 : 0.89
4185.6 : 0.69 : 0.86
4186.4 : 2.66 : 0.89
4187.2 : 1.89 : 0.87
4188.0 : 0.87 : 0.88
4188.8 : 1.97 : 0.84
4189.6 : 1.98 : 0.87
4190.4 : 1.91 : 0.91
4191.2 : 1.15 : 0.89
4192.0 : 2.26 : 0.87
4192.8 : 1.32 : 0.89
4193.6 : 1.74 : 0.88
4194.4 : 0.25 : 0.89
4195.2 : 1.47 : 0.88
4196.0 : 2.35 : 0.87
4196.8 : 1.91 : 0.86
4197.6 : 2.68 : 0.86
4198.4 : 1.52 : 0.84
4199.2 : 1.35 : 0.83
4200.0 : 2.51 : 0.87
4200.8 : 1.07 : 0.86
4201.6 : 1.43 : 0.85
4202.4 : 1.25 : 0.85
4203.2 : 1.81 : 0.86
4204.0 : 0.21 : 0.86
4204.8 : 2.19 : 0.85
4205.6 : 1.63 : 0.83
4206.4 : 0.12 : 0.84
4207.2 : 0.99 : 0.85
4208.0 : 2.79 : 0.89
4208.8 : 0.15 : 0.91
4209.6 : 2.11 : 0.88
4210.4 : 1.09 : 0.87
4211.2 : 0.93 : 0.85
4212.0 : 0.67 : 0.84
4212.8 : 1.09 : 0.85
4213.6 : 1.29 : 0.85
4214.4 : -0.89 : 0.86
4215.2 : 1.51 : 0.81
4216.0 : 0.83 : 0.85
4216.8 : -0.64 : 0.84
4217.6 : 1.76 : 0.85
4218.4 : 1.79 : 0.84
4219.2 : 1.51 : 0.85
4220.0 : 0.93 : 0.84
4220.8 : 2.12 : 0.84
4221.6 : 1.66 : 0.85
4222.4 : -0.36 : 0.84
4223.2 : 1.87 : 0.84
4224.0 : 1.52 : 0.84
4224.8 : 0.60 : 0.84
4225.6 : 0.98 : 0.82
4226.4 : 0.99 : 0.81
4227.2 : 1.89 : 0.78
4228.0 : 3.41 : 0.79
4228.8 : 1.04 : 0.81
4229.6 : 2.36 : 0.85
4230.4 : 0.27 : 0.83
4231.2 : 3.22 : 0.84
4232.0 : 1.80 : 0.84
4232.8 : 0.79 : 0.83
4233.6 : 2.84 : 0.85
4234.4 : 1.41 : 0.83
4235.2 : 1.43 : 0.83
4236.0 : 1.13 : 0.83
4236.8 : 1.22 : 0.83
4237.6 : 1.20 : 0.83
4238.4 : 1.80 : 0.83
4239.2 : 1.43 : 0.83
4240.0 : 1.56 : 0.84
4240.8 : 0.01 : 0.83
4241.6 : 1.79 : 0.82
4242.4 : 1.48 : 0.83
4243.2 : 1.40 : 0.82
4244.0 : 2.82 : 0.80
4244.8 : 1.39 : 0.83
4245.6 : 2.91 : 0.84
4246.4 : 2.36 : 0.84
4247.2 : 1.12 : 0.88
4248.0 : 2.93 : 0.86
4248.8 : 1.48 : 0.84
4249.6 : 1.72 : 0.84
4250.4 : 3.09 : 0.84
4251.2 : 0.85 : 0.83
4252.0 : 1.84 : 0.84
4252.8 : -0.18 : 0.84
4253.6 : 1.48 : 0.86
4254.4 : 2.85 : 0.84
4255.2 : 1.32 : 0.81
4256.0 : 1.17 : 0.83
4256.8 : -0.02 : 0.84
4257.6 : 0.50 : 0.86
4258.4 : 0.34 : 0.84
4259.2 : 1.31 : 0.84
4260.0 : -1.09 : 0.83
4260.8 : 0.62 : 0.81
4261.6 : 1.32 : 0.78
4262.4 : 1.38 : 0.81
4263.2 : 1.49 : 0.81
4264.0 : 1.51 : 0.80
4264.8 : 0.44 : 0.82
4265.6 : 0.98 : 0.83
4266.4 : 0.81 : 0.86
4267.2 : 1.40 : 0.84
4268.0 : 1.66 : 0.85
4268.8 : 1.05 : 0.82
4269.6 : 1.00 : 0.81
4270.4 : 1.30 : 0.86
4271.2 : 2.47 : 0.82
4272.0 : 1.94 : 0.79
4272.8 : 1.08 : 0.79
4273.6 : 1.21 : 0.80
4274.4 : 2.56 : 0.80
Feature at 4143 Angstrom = [O II]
